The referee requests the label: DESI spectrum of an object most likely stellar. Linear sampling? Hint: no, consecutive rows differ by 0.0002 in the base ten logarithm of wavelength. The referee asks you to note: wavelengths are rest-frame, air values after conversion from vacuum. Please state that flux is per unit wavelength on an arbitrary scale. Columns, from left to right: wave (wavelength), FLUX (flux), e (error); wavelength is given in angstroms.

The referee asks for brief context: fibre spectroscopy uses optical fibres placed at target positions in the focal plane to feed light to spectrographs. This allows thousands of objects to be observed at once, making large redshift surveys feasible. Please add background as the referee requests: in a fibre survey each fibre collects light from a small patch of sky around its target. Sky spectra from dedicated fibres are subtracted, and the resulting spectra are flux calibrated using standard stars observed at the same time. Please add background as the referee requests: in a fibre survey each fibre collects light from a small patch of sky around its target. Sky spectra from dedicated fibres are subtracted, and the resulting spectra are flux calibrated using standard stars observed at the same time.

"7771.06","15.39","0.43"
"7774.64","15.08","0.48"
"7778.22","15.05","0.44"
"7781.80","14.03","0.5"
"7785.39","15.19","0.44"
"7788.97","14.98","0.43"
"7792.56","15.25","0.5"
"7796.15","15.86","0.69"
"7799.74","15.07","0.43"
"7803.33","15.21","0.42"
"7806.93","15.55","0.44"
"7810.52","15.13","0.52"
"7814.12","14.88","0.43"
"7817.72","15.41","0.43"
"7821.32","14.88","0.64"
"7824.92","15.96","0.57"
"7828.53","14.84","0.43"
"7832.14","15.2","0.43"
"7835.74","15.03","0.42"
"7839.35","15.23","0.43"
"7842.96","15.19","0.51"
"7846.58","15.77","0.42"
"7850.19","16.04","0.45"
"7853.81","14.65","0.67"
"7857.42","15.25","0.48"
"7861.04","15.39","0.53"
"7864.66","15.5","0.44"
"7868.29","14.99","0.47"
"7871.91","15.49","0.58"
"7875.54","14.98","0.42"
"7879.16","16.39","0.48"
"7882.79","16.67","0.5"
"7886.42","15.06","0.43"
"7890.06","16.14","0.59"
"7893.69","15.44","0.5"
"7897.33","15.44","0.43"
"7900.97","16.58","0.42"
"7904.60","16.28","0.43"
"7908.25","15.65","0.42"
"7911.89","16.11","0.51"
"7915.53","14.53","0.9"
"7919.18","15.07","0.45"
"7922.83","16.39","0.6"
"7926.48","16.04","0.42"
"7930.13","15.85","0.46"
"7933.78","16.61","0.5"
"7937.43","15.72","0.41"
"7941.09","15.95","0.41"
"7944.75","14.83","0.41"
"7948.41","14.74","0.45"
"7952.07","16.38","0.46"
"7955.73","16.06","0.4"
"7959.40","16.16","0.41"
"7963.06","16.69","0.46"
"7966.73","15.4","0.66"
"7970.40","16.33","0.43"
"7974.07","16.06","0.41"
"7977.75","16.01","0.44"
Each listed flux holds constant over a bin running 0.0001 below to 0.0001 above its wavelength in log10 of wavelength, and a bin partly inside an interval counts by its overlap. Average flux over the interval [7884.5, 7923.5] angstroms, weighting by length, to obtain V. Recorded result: 15.7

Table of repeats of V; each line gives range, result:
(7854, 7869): 15.2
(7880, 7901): 15.8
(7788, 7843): 15.2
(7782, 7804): 15.2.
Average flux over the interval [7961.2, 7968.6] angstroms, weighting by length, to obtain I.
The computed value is 16.1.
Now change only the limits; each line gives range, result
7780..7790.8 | 14.7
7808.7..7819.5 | 15.1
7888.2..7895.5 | 15.8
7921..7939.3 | 16.1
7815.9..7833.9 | 15.3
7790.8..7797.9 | 15.6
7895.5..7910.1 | 16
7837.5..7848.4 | 15.4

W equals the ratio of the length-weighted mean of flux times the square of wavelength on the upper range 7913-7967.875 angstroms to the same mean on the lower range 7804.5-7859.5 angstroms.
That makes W 1.06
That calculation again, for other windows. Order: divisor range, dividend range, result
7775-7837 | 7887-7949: 1.07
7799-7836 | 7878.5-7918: 1.06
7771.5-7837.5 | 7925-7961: 1.08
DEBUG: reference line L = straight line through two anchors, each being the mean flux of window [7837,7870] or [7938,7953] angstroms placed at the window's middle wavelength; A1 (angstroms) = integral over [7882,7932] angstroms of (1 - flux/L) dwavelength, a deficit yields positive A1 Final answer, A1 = -1.3 angstroms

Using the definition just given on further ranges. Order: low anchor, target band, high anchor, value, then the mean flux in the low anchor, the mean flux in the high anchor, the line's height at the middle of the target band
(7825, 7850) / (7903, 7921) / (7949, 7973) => 0.30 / 15.3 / 16.1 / 15.8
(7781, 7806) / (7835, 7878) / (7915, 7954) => 0.19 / 15.1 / 15.7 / 15.4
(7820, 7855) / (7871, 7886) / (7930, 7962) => -0.32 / 15.3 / 15.8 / 15.5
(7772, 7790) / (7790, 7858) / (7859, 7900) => -0.36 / 14.9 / 15.6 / 15.2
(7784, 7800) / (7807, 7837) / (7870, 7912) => 0.52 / 15.3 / 15.8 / 15.5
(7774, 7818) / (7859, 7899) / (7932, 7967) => -0.15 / 15.1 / 15.9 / 15.5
